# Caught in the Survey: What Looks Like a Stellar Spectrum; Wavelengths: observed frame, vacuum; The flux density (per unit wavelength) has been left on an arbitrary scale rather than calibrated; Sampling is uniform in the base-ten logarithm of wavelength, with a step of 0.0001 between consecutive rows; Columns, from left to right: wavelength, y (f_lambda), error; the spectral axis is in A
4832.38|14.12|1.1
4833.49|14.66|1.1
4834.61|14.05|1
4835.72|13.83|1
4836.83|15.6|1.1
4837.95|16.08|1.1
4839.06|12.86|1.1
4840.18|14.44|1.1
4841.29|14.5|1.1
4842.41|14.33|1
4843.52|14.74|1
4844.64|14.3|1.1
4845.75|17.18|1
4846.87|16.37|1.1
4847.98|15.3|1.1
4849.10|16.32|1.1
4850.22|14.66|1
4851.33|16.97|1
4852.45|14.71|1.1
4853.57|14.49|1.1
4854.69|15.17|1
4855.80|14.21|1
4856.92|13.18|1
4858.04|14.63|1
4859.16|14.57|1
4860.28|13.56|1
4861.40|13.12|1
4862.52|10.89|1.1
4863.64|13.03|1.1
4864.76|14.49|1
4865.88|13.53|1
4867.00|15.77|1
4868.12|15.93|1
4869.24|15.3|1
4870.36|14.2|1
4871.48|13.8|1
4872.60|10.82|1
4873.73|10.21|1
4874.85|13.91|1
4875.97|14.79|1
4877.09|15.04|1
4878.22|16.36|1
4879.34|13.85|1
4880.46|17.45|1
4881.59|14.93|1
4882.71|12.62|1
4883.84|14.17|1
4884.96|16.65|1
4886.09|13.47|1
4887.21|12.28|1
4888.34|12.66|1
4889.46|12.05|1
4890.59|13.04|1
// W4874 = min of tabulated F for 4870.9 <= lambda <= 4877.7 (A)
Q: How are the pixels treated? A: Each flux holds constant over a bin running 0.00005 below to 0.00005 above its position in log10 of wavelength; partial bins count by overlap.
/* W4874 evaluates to 10.21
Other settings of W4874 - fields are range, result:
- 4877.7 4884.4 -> 12.62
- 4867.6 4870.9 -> 14.2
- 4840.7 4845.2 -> 14.3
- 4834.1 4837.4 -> 13.83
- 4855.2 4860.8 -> 13.18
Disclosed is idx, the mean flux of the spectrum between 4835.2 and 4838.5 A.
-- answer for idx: 15.2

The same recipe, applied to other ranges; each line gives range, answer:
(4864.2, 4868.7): 14.9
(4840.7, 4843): 14.4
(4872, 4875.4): 11.7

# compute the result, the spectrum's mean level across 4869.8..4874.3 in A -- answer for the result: 12.3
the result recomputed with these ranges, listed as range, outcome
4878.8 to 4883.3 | 14.7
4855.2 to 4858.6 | 14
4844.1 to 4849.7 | 15.9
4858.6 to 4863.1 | 13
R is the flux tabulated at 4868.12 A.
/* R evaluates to 15.93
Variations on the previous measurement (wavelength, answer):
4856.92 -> 13.18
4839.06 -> 12.86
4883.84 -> 14.17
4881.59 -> 14.93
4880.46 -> 17.45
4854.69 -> 15.17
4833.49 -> 14.66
